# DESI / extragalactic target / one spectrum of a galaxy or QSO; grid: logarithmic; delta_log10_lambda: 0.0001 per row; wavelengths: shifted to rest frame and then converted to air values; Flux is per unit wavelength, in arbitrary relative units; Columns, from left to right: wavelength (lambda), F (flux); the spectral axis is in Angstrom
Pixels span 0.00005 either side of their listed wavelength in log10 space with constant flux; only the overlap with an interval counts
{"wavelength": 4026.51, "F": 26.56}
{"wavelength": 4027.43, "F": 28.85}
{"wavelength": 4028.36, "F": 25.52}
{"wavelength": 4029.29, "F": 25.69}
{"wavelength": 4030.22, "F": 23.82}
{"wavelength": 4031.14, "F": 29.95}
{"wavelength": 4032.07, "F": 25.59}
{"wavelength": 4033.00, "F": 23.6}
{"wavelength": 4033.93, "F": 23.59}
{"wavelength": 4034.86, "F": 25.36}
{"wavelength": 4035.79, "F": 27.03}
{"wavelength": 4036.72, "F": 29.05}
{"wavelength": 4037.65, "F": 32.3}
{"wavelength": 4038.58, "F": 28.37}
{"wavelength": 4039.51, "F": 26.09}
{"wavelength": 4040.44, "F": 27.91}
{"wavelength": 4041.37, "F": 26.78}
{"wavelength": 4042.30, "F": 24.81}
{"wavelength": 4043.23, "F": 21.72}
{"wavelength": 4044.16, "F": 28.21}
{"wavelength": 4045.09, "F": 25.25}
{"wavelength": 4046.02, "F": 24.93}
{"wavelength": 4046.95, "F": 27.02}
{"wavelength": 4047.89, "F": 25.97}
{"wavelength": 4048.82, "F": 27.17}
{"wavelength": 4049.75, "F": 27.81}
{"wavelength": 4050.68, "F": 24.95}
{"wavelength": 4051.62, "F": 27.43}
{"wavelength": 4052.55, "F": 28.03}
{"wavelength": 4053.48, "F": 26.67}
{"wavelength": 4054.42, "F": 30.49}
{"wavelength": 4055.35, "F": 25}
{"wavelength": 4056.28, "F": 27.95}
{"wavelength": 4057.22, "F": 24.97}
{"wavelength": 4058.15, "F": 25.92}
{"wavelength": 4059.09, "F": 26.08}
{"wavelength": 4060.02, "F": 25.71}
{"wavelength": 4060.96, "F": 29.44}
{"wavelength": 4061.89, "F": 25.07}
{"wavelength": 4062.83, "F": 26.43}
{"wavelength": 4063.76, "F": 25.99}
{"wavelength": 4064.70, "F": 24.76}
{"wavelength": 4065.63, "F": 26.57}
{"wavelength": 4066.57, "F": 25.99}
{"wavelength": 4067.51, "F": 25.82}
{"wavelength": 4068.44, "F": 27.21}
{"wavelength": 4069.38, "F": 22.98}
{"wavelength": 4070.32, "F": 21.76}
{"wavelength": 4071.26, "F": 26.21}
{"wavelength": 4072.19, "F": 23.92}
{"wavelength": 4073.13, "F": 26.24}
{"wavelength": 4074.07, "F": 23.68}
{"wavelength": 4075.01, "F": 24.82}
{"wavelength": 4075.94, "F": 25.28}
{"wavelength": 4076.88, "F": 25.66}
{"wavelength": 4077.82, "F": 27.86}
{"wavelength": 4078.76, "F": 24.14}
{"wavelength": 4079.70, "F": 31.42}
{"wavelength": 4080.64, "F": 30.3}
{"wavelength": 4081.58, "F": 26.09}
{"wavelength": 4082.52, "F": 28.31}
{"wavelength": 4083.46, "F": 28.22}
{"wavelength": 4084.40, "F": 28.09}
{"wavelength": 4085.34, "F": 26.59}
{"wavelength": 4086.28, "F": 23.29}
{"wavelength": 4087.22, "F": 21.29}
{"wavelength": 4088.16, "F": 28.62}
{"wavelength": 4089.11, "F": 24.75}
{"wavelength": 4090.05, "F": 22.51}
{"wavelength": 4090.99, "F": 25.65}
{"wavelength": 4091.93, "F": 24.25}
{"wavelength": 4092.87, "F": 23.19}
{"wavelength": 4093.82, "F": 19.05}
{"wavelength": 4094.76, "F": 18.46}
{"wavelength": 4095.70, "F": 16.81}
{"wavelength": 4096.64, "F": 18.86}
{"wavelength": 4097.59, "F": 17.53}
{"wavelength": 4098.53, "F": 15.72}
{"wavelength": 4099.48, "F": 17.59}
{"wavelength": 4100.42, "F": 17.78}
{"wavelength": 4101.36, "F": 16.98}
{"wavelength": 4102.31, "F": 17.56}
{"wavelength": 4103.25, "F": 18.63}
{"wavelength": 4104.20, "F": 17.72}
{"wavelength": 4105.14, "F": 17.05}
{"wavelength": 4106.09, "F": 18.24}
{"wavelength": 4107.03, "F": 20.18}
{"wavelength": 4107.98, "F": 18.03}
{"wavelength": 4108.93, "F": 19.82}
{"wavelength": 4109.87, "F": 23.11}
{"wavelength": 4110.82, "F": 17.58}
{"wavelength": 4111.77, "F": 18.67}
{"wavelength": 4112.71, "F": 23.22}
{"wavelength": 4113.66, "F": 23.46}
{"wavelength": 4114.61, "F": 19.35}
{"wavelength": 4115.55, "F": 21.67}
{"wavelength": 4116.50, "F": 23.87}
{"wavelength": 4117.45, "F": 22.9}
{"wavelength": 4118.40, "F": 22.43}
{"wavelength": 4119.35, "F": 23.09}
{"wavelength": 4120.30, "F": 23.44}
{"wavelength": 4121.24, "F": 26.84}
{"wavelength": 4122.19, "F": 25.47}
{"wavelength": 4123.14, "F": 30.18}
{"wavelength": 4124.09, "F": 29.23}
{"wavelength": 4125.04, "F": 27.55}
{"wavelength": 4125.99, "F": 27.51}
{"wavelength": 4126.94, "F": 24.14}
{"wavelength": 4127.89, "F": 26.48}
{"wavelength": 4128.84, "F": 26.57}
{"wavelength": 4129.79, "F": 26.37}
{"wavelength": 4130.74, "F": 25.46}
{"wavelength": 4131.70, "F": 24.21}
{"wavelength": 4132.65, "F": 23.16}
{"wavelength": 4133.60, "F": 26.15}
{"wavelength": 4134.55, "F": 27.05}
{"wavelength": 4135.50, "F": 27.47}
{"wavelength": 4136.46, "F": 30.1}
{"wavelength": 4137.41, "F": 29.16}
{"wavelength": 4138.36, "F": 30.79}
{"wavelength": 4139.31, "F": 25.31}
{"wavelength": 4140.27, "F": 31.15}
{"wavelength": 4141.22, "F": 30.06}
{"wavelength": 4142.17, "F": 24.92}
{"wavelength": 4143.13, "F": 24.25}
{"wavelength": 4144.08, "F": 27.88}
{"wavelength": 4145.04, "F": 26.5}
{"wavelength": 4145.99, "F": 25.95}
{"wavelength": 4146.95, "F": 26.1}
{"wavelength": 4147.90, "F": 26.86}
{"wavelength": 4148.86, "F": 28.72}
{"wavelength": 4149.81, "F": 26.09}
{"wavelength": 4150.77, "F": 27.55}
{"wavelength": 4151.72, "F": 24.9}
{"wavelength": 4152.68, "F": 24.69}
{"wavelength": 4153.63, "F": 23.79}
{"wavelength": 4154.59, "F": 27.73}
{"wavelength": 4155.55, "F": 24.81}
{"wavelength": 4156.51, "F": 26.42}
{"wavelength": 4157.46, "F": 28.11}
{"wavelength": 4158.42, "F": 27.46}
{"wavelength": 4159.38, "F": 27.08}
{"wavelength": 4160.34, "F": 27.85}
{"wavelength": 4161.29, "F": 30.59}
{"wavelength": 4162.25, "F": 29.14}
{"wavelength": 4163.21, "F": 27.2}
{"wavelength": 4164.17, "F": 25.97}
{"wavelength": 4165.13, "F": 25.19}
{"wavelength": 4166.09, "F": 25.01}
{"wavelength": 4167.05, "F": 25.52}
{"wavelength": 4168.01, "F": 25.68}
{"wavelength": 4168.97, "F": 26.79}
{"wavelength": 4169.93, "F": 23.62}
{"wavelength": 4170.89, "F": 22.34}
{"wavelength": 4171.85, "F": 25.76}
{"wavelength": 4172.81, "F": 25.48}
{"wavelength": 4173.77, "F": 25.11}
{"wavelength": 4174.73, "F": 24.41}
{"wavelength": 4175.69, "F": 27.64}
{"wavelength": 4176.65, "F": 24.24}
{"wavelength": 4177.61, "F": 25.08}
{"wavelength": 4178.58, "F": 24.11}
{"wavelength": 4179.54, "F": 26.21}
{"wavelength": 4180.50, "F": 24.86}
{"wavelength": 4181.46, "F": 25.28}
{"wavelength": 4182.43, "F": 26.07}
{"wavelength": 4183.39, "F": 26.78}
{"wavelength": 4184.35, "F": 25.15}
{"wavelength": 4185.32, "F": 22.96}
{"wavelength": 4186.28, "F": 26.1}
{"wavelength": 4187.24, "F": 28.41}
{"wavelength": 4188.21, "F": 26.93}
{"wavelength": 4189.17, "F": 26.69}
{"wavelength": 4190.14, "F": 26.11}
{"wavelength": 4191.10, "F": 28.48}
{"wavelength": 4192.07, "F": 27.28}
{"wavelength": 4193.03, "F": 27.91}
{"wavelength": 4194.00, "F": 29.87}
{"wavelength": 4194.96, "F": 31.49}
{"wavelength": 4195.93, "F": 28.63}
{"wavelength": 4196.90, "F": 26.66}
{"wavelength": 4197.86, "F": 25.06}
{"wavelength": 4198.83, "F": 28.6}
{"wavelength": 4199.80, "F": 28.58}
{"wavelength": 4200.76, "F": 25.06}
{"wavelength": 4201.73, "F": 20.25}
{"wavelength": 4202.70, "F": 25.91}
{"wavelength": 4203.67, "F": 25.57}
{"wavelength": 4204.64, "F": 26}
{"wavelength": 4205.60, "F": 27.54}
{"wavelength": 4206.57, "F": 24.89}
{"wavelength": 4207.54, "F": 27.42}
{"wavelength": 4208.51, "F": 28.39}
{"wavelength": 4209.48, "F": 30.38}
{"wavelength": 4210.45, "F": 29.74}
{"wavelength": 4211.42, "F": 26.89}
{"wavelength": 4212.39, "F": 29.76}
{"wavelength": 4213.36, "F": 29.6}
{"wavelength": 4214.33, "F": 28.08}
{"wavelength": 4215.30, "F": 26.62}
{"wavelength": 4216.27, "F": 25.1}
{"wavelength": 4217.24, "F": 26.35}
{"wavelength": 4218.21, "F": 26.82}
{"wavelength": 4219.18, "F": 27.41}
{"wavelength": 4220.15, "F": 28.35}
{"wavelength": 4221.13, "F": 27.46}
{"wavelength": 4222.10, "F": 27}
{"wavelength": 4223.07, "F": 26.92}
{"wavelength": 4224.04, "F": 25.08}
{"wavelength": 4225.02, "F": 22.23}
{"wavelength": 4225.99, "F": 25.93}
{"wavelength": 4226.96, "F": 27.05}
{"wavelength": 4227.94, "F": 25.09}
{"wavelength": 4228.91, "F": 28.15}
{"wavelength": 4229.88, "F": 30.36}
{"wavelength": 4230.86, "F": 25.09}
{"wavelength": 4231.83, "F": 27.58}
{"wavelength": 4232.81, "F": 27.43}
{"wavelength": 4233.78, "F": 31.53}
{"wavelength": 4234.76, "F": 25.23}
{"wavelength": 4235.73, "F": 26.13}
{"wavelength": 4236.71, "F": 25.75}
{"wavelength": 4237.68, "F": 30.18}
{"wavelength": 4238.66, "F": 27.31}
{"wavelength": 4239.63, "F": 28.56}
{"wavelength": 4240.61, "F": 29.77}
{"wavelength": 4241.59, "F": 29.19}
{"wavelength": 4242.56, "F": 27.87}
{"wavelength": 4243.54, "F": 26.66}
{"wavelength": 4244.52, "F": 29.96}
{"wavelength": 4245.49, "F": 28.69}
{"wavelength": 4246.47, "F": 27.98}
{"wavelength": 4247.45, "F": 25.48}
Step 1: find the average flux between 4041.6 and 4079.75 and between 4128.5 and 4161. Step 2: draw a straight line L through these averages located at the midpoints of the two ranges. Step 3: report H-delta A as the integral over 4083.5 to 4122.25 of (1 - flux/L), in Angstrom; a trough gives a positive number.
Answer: 7.57 Angstrom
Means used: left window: 26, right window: 26.8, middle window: 21.2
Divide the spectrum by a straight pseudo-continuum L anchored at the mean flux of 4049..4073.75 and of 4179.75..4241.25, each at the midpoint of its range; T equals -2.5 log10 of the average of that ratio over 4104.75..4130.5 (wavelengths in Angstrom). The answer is 0.14 mag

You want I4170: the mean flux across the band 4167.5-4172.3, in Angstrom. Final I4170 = 24.8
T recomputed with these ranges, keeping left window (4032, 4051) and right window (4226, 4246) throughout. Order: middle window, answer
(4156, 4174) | 0.04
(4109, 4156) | 0.06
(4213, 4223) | 0.02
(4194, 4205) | 0.04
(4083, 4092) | 0.06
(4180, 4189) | 0.06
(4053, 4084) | 0.01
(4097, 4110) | 0.42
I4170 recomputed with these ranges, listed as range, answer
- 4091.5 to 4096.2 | 20.3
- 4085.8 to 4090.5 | 24.1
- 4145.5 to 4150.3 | 26.7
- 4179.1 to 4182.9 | 25.6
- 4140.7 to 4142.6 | 27.7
